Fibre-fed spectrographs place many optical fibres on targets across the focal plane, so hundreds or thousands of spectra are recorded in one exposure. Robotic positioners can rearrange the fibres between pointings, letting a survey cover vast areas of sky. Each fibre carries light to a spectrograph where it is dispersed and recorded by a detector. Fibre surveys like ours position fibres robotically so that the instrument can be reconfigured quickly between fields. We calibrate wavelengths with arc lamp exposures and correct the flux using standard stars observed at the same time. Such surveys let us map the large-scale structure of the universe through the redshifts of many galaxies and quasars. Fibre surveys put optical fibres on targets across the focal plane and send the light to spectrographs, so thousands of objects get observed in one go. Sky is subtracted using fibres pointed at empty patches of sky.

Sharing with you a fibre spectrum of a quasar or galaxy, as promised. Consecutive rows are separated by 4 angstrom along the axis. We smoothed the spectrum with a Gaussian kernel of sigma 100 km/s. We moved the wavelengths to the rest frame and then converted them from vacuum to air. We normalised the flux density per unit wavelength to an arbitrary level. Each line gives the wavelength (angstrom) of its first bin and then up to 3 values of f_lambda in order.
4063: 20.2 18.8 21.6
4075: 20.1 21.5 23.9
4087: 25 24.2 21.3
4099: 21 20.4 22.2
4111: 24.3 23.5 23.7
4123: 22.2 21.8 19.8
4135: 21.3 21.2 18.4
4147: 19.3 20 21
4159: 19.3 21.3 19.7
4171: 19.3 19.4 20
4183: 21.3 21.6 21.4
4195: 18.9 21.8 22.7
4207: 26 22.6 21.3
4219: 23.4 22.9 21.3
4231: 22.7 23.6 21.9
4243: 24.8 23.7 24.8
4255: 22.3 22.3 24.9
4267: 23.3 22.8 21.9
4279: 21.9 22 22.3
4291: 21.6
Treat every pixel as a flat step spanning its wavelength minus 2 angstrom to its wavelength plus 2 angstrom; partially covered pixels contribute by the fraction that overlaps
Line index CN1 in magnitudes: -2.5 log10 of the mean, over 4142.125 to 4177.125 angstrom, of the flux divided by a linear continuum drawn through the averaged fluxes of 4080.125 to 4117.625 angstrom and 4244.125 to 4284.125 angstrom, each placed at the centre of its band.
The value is 0.160 mag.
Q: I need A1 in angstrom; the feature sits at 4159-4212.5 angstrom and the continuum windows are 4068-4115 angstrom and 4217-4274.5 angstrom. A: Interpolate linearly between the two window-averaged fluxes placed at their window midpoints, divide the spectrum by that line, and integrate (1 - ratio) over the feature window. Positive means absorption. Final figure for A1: 3.9 angstrom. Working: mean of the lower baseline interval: 22.3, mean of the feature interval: 21.1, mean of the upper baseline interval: 23.2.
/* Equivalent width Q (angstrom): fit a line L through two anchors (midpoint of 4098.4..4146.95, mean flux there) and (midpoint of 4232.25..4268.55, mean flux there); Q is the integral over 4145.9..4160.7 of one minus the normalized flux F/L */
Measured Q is 1.4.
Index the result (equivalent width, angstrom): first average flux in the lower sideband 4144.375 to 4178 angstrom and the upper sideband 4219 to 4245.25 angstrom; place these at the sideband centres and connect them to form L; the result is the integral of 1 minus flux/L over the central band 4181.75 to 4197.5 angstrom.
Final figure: 0.21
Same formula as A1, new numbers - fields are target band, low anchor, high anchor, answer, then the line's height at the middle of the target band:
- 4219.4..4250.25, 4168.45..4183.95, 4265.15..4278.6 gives -2.2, 21.5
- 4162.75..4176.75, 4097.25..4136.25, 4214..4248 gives 1.7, 22.4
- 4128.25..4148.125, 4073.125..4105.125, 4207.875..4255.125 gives 2.1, 22.5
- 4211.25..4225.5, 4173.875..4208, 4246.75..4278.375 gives -0.3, 22.1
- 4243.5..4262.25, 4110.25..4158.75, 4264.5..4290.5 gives -1.1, 22.2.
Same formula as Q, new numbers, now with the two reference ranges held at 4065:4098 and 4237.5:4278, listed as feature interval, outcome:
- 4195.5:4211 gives 0.0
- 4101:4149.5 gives 1.8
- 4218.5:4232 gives 0.3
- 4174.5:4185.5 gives 1.1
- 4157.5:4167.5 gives 1.1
